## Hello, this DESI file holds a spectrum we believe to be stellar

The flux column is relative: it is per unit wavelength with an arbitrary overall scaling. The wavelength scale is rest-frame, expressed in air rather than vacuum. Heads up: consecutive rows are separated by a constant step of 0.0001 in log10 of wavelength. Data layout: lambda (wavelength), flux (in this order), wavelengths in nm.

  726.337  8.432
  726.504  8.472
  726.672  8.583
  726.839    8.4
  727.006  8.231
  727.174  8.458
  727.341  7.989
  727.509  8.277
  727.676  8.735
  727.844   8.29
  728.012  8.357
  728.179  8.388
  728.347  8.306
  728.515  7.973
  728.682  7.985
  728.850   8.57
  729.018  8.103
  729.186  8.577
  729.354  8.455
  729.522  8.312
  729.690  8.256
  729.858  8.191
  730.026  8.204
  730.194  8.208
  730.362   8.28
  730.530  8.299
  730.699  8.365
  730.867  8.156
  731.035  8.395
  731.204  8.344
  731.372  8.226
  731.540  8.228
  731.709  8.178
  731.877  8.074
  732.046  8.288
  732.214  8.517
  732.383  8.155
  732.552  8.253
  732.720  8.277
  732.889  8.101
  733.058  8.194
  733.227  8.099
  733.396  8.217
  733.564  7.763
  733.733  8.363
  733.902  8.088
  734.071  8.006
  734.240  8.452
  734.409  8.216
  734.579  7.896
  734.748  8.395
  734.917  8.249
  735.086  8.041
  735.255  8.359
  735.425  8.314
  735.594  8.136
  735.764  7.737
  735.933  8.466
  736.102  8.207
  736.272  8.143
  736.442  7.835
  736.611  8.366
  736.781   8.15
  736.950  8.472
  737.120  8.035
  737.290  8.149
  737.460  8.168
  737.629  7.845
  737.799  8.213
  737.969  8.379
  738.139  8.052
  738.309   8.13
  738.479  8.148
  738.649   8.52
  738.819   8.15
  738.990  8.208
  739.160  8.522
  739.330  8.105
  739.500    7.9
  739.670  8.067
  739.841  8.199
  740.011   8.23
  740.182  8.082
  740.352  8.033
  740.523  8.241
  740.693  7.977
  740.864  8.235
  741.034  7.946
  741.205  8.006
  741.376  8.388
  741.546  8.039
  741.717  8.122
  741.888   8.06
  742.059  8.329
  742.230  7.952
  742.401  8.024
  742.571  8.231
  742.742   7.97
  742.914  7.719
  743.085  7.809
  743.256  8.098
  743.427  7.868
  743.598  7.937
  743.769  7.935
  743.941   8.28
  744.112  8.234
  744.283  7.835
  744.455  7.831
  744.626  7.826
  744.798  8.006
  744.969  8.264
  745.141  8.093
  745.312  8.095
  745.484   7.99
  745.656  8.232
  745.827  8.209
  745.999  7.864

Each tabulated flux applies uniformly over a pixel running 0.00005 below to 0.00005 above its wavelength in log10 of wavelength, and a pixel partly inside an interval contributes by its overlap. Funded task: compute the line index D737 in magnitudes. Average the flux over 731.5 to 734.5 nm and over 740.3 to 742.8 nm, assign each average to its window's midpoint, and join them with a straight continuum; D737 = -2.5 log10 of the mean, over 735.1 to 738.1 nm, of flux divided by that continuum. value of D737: -0.002 mag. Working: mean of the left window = 8.19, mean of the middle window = 8.17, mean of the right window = 8.11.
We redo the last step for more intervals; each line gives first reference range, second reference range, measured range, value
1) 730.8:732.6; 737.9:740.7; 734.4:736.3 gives 0.01 mag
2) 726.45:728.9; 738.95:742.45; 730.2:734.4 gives 0.00 mag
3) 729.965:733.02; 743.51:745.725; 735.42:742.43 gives 0.00 mag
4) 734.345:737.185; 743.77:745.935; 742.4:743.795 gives 0.02 mag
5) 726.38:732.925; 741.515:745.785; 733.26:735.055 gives 0.01 mag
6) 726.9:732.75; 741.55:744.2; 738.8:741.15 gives -0.01 mag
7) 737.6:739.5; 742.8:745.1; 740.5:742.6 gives -0.01 mag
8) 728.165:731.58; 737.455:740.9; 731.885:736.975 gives 0.00 mag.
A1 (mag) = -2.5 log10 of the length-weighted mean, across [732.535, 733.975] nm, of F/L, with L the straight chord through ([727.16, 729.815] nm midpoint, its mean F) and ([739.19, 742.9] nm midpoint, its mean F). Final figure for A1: 0.01 mag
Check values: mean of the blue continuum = 8.31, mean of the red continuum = 8.1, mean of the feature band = 8.15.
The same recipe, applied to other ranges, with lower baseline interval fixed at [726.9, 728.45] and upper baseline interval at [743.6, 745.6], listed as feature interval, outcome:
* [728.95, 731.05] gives 0.000 mag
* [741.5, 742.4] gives -0.001 mag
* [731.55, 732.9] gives 0.002 mag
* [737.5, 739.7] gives -0.005 mag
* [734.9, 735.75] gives 0.003 mag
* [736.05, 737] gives -0.001 mag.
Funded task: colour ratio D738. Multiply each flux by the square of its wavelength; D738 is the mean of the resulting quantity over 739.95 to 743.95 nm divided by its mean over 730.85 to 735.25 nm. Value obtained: 1.0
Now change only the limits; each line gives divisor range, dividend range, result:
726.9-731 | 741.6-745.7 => 1.01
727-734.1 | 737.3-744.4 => 1.01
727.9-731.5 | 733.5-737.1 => 1.00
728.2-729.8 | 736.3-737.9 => 1.00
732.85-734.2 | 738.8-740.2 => 1.02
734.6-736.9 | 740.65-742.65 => 1.01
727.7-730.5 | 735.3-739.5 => 1.01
